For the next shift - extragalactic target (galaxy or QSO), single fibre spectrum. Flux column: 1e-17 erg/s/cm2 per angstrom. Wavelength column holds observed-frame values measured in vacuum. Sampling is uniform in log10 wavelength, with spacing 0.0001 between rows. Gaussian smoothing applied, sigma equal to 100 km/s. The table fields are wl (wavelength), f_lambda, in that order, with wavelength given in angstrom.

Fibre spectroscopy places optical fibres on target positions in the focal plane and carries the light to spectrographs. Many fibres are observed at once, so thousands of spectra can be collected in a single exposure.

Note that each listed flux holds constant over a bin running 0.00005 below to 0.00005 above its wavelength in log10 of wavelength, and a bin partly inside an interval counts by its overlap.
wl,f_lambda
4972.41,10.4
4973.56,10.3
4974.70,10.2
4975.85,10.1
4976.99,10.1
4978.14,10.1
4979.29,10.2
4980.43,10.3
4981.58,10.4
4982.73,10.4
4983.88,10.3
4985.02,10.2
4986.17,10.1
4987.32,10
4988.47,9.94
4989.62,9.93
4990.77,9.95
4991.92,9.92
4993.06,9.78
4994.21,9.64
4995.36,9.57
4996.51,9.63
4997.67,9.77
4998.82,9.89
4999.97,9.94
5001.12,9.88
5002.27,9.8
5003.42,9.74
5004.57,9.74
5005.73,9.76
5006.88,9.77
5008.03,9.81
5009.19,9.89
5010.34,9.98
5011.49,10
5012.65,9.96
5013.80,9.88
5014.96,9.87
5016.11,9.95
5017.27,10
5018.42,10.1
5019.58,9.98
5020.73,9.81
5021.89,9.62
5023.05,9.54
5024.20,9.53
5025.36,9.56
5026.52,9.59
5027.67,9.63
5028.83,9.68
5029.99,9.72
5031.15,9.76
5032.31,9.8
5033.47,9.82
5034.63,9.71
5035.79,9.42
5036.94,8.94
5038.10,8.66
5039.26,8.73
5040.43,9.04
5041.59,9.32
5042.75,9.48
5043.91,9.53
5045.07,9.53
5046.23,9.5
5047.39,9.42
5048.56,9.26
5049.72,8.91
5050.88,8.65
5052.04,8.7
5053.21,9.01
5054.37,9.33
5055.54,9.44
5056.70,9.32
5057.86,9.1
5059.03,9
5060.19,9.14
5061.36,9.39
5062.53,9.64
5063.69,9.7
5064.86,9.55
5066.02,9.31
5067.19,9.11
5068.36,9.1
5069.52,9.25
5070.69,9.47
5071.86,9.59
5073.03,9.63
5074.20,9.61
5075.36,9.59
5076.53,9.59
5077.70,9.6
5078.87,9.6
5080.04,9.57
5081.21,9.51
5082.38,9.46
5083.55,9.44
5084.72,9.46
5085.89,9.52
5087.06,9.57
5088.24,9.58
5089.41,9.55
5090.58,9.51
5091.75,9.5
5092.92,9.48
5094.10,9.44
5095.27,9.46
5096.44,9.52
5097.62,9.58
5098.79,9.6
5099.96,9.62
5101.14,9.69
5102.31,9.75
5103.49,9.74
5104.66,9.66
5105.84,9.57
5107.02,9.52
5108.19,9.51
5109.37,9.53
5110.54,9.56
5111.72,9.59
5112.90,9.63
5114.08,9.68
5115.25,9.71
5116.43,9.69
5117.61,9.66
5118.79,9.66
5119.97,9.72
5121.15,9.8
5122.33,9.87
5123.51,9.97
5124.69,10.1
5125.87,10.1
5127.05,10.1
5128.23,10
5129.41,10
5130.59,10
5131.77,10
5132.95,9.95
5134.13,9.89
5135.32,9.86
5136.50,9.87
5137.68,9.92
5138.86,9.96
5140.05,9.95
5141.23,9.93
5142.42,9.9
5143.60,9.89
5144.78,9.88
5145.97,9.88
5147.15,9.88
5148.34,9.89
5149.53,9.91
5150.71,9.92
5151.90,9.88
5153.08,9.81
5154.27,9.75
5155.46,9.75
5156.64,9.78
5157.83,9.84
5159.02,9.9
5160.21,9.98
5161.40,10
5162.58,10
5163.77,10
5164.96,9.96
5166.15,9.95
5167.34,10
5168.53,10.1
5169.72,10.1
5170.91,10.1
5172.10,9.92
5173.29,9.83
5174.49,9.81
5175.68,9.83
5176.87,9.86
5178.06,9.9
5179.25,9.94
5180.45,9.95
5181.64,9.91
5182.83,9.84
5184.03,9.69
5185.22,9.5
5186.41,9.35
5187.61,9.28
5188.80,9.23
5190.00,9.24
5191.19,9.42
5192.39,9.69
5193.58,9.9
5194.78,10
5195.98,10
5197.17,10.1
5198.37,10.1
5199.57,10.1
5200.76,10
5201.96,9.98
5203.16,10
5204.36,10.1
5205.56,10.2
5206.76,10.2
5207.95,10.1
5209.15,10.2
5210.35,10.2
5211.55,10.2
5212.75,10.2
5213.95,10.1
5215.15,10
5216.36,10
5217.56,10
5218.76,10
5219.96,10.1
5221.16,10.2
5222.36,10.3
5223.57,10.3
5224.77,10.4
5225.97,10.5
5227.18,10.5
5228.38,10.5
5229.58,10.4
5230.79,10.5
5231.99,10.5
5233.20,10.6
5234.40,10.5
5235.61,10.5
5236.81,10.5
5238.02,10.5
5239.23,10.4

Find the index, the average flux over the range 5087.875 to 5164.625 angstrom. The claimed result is 9.78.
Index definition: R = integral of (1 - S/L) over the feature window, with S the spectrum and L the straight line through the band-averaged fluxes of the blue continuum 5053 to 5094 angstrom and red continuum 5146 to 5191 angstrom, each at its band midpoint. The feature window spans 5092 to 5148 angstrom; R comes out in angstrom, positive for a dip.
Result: -0.8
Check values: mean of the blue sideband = 9.44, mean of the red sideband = 9.82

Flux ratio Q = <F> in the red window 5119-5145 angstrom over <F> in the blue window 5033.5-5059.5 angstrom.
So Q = 1.08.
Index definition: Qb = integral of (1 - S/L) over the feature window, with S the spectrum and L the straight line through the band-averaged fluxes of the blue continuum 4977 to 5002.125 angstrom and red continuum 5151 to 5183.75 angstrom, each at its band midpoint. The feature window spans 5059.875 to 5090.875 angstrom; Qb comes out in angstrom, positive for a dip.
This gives 1.5 angstrom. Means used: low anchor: 9.99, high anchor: 9.91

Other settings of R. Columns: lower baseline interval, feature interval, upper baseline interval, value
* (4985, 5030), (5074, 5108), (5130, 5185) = 1.1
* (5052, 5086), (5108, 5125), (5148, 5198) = -0.2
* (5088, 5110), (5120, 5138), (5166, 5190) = -0.6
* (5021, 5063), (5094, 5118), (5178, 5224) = -0.1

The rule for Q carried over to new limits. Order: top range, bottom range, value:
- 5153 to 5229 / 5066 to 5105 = 1.05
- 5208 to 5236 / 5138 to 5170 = 1.04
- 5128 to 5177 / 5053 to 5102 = 1.05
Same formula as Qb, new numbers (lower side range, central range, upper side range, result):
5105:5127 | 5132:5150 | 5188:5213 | -0.21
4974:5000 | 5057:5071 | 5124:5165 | 0.93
